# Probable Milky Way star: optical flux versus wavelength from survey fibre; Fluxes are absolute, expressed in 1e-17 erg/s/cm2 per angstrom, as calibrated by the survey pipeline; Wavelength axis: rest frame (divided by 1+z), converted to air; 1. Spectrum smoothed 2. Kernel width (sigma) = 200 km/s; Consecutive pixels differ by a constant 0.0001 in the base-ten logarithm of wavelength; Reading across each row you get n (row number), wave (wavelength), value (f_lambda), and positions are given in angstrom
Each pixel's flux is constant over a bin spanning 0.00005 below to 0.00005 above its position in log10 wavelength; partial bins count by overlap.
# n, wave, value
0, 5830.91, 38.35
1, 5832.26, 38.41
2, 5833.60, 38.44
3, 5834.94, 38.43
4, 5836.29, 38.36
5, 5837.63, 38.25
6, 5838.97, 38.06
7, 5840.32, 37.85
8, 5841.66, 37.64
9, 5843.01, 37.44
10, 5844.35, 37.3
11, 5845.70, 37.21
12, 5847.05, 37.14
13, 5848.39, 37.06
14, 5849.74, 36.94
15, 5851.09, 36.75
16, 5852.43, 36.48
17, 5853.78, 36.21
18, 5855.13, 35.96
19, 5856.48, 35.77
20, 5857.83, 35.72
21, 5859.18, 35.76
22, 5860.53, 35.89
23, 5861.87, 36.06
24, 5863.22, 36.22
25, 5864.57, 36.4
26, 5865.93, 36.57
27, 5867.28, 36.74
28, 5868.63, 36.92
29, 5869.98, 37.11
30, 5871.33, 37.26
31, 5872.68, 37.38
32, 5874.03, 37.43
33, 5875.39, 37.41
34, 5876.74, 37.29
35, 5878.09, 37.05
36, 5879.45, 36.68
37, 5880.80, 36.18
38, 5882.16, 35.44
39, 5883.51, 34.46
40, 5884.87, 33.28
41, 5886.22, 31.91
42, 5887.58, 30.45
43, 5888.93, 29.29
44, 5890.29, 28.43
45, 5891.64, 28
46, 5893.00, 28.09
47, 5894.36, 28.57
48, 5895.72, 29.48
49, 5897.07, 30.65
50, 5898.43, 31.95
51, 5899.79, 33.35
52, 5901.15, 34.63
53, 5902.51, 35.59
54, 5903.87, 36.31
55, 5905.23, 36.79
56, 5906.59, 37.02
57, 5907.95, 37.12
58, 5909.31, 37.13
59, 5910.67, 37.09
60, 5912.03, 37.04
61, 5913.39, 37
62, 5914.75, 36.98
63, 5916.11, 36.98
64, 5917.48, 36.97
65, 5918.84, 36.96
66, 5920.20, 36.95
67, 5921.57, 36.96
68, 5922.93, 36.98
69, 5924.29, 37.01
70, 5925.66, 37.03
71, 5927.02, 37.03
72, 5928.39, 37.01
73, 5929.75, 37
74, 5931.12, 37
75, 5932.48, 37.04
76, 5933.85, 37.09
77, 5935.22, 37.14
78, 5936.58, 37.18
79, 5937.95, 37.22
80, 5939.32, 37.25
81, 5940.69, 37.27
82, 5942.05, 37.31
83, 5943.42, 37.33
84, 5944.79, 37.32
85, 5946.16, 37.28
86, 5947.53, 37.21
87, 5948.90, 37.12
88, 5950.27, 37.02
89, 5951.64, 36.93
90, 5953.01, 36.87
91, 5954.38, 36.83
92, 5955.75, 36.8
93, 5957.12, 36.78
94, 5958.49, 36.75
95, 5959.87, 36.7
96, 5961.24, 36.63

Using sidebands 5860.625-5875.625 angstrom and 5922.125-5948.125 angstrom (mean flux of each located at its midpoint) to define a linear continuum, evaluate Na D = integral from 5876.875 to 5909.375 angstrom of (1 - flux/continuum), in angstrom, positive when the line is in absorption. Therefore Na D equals 3.3 angstrom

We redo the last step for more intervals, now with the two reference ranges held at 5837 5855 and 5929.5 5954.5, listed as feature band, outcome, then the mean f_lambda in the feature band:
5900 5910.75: 0.25 angstrom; 36.3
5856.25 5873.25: 0.34 angstrom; 36.5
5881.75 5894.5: 2.19 angstrom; 30.8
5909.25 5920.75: 0.05 angstrom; 37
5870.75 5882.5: 0.08 angstrom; 36.9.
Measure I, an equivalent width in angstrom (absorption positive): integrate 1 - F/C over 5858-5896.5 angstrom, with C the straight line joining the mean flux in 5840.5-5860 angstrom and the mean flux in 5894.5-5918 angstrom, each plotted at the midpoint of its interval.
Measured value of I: 1.8 angstrom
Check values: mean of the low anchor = 36.7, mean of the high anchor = 35.2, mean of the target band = 34.4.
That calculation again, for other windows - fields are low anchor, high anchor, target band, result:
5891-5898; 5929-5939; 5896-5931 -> -3.5 angstrom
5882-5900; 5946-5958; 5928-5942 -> -0.7 angstrom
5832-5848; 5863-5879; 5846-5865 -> 0.6 angstrom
